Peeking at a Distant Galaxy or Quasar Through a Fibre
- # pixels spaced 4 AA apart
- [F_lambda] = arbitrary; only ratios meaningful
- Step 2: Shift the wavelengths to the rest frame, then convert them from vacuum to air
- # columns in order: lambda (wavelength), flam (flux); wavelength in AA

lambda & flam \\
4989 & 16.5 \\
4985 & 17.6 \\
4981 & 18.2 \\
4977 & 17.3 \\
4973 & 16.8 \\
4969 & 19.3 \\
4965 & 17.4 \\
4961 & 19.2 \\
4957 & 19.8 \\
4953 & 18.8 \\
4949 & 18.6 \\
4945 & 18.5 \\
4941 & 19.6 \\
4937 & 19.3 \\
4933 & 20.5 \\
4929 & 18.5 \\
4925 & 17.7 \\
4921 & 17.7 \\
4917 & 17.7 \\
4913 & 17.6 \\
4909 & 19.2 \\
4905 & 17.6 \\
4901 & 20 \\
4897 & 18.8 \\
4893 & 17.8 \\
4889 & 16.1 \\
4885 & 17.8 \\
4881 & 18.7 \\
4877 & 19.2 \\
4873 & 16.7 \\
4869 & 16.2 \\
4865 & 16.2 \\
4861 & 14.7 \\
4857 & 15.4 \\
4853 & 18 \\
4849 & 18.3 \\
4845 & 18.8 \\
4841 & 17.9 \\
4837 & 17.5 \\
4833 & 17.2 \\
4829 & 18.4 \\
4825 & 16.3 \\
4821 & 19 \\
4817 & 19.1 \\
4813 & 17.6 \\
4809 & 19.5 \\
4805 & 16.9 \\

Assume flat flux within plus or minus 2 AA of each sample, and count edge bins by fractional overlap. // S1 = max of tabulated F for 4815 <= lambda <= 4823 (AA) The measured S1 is 19.1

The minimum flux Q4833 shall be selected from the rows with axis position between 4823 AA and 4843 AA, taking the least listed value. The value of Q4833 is 16.3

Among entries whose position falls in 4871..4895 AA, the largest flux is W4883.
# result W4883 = 19.2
